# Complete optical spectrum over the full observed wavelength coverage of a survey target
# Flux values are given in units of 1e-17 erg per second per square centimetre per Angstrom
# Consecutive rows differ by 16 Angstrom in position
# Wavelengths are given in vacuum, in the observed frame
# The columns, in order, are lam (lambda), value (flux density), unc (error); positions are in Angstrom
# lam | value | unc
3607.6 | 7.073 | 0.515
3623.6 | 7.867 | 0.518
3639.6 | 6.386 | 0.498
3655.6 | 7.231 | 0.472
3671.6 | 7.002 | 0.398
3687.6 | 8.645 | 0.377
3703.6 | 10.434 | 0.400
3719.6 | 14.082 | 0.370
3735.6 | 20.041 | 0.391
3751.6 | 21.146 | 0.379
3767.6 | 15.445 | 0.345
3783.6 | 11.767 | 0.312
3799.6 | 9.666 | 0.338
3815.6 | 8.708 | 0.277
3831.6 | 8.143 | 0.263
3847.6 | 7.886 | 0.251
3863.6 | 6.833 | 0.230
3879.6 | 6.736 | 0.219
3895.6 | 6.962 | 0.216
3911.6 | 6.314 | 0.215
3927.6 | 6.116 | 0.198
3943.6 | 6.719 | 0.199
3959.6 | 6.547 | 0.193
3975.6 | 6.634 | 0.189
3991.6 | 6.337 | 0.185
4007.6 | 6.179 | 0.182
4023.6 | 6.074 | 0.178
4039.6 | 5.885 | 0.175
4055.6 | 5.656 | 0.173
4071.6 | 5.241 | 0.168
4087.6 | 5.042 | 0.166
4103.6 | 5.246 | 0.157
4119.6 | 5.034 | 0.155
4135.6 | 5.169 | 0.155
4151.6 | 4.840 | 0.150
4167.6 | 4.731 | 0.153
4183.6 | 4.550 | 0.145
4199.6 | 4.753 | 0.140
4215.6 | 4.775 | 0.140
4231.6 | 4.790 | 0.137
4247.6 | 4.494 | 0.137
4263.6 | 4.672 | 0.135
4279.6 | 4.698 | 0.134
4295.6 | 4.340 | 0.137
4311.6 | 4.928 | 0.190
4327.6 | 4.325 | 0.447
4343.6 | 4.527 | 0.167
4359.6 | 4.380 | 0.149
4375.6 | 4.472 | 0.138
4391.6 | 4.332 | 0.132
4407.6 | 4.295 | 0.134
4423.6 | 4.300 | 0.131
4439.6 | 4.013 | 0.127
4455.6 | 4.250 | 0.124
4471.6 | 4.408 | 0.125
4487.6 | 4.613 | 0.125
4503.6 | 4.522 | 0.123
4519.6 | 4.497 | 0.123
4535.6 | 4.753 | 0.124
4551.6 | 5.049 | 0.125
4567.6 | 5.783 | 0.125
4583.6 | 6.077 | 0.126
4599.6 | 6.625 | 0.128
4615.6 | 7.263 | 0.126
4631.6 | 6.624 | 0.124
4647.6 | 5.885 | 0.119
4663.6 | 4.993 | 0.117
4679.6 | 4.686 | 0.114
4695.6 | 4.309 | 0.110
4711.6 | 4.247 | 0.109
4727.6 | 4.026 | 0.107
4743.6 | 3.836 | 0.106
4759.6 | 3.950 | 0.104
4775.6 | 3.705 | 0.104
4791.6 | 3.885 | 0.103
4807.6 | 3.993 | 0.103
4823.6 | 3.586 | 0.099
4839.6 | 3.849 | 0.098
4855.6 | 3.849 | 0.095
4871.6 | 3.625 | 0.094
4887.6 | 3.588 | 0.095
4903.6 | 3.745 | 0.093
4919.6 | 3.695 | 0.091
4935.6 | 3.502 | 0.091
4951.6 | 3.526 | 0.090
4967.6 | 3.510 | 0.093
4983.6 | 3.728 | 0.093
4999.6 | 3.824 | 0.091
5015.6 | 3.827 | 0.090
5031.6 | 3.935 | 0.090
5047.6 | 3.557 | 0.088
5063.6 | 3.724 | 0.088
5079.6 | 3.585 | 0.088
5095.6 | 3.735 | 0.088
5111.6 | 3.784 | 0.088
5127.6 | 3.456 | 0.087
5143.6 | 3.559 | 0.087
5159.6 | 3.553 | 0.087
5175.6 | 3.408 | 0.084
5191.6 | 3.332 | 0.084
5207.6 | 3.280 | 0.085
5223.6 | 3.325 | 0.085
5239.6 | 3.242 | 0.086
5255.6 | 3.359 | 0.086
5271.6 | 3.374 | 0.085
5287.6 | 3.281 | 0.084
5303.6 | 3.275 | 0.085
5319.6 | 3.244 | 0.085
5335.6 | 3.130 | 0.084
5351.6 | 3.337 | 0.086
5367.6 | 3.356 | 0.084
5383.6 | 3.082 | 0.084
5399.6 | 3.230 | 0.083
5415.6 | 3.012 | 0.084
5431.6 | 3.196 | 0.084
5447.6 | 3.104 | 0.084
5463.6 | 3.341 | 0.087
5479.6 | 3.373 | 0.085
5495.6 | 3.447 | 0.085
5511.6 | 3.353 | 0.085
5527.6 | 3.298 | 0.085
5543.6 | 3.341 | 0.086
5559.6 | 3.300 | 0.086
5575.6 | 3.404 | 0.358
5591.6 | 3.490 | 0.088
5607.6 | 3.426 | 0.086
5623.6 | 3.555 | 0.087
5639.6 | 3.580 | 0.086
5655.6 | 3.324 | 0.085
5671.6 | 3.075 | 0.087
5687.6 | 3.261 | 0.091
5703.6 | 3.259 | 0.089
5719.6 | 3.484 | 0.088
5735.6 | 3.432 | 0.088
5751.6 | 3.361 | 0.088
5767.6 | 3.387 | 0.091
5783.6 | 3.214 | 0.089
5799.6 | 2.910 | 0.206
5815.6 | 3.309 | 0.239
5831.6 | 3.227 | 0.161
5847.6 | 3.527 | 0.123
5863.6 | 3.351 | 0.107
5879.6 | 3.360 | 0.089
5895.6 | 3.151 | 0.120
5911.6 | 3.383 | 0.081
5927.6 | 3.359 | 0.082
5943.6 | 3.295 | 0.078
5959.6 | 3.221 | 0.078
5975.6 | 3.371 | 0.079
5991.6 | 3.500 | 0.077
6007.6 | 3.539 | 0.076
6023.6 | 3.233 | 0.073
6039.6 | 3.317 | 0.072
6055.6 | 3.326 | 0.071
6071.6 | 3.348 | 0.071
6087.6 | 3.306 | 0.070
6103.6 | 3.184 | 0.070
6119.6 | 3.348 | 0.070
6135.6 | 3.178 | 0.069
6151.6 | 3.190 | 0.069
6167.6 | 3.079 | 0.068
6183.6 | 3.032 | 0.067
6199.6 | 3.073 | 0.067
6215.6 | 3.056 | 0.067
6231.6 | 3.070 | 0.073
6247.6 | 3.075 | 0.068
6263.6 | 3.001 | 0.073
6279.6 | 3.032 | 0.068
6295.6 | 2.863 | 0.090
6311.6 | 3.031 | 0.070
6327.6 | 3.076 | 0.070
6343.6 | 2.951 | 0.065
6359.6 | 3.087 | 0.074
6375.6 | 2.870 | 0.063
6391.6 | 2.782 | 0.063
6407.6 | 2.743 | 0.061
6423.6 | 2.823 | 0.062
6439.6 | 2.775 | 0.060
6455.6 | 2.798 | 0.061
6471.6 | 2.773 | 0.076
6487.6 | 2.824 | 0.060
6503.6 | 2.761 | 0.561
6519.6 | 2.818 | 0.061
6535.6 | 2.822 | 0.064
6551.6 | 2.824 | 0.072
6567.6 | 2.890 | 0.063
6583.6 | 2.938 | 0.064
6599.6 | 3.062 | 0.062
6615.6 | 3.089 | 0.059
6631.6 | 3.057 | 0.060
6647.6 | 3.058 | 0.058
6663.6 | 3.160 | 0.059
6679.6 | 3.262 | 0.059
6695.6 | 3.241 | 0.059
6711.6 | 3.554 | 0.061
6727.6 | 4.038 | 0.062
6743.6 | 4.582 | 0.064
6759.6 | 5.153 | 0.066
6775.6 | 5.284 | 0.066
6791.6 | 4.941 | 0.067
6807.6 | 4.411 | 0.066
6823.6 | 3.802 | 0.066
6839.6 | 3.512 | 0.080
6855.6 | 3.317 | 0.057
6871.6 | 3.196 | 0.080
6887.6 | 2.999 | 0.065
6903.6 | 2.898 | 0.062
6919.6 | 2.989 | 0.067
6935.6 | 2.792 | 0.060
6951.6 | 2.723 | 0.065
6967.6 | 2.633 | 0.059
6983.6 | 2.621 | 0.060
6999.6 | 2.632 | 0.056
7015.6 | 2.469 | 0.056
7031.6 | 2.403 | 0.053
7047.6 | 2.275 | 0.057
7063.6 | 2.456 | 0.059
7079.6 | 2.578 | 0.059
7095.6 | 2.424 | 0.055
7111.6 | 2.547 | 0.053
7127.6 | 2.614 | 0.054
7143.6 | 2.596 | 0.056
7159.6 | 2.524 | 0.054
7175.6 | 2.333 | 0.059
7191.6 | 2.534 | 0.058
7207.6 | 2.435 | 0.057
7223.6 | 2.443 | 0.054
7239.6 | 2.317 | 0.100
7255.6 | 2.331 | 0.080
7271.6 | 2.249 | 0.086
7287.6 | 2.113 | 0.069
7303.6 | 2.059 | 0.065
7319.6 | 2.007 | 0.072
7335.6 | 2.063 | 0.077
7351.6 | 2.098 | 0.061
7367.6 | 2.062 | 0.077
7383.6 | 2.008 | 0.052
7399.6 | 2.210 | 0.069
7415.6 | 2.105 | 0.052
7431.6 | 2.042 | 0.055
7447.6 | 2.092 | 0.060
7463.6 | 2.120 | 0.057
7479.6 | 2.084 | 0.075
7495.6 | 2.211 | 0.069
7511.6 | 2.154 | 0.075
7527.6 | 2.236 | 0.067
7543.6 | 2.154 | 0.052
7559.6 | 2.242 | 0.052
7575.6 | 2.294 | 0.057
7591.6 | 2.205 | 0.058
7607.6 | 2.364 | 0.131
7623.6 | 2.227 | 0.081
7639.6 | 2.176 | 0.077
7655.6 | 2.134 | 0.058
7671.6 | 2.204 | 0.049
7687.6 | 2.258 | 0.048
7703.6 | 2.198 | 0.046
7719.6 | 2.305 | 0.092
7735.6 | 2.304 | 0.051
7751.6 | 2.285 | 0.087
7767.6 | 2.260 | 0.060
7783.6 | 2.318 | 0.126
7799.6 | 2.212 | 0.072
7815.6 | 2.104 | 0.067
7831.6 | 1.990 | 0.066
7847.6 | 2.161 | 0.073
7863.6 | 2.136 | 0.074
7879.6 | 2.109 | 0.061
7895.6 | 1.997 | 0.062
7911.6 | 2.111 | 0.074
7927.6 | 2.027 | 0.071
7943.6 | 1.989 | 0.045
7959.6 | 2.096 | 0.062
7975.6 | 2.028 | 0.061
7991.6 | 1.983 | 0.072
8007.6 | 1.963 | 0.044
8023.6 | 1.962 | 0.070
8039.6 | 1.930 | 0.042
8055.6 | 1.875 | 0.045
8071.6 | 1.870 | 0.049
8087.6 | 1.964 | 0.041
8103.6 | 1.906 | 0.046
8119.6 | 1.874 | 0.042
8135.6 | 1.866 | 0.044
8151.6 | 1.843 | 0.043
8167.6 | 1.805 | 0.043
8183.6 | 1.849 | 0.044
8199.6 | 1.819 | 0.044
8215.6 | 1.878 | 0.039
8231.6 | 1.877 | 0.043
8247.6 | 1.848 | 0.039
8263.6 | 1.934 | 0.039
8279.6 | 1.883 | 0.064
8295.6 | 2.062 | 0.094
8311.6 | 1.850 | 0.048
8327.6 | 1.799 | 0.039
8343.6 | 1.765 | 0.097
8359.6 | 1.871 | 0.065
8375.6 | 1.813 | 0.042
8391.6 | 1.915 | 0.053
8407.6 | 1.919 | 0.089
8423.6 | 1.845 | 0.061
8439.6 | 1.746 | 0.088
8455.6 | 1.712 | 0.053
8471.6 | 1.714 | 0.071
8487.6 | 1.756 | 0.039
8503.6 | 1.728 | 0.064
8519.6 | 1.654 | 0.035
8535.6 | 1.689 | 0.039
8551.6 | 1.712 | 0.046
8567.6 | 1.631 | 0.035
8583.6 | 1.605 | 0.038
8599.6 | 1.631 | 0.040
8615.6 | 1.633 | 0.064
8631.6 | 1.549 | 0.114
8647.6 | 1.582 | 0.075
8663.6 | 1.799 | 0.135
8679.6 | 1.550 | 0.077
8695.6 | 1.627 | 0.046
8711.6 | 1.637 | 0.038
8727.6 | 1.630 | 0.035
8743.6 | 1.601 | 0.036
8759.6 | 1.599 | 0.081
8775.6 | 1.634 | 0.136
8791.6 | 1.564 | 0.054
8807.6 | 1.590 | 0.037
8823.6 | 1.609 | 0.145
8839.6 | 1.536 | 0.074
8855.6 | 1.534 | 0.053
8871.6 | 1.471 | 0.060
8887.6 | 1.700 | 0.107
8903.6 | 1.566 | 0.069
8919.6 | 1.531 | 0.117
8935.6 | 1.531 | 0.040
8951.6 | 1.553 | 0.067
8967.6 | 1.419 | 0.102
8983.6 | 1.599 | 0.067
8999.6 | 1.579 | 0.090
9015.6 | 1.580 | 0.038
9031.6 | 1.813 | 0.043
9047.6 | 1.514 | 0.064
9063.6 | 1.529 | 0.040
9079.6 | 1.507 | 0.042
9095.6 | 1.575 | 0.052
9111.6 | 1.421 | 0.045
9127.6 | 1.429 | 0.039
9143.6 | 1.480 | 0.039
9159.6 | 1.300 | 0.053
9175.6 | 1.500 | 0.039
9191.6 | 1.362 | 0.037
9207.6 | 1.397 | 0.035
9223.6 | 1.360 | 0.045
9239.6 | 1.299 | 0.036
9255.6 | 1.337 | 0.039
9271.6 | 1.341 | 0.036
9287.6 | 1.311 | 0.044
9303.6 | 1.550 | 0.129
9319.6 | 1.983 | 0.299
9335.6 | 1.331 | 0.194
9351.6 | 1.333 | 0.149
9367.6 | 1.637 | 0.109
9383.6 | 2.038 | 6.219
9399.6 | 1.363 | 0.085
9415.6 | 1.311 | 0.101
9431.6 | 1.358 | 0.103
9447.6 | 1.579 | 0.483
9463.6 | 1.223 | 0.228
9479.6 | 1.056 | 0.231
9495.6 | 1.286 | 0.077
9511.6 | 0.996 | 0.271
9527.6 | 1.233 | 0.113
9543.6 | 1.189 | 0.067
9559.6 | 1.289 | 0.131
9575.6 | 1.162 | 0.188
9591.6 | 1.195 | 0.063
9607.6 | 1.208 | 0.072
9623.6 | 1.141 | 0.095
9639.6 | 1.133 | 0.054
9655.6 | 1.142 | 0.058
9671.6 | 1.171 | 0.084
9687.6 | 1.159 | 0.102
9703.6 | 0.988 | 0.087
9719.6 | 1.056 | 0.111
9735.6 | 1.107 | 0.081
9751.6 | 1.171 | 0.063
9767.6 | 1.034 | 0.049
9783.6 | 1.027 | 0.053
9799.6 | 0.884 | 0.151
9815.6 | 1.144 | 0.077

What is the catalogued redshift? 1.420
